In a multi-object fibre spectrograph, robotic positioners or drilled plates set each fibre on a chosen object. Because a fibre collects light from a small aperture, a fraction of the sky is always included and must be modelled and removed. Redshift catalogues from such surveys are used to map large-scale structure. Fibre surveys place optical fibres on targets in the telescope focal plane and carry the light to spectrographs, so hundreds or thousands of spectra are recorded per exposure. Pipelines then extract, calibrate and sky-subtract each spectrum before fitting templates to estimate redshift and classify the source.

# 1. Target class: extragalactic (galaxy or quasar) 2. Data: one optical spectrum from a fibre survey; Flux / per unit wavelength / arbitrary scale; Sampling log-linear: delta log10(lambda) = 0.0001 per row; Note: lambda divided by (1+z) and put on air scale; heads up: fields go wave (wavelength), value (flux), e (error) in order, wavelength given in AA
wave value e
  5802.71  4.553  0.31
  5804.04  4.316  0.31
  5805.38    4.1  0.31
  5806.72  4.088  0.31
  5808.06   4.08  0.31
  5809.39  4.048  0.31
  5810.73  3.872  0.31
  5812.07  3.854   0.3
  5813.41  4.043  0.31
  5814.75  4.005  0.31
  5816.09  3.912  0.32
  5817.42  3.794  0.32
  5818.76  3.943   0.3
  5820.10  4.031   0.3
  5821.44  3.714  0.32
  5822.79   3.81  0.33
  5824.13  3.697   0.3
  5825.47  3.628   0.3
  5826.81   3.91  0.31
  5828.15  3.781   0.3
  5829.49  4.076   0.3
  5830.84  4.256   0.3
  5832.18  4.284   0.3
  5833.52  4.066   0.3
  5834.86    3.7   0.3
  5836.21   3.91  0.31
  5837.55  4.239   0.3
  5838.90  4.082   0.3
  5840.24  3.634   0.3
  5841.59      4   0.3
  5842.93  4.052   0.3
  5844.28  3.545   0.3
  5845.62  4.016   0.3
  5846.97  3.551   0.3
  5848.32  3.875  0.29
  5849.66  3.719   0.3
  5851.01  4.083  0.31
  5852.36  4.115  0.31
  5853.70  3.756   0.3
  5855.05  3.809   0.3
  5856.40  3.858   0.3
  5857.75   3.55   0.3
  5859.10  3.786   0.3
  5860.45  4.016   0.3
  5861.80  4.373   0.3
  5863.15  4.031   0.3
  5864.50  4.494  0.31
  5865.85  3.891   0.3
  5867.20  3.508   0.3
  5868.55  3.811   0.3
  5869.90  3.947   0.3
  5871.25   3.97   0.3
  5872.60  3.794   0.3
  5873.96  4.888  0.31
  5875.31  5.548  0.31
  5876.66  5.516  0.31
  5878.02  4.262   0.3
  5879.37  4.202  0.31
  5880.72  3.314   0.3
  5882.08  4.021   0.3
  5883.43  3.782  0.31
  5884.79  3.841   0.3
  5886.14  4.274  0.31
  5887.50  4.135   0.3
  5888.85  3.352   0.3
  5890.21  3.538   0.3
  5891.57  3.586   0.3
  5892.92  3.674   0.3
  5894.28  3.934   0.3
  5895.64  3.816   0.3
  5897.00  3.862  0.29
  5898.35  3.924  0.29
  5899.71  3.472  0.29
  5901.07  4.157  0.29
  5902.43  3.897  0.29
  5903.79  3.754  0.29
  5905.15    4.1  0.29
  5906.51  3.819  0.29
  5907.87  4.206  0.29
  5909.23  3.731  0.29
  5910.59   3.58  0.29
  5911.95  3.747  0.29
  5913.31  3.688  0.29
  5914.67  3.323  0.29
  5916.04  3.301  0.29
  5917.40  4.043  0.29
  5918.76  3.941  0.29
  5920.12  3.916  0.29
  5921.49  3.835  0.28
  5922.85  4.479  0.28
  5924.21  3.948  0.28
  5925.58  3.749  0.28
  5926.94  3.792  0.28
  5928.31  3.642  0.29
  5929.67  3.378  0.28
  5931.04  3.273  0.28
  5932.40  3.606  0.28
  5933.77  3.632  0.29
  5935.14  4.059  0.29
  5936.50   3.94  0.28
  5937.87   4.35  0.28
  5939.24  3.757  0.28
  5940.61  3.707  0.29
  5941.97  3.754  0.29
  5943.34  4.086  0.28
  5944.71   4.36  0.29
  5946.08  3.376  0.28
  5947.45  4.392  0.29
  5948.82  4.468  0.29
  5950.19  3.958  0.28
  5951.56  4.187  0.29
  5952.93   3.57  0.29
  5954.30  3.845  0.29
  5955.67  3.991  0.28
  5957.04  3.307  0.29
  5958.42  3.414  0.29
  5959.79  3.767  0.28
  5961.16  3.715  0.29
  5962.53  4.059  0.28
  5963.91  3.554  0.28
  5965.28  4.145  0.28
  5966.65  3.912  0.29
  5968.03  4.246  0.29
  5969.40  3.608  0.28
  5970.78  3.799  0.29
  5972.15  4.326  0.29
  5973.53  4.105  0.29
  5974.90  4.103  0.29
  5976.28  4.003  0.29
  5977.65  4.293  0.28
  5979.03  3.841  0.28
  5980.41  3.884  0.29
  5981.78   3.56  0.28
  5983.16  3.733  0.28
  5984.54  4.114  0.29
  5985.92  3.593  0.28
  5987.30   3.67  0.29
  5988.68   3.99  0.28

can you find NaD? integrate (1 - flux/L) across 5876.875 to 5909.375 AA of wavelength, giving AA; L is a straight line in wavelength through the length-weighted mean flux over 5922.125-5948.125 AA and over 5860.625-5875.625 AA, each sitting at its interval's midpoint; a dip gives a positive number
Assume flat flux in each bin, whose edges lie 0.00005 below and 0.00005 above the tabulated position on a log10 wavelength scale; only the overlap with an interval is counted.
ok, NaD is 1.3 AA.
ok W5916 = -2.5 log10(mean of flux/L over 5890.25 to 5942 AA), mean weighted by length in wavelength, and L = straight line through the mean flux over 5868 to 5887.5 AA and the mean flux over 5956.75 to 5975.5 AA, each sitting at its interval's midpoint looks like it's 0.08 mag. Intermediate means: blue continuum 4.23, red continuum 3.87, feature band 3.8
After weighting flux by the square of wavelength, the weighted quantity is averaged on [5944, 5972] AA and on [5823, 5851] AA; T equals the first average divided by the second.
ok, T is 1.04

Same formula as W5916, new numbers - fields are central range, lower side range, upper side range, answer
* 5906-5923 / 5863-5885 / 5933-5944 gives 0.06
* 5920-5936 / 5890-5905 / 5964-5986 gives 0.03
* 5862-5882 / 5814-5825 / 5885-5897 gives -0.11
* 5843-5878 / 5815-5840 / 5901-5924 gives -0.04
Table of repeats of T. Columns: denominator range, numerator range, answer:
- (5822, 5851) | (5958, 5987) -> 1.05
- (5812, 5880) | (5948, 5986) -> 1.01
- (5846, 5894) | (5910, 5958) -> 0.98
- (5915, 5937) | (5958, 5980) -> 1.06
